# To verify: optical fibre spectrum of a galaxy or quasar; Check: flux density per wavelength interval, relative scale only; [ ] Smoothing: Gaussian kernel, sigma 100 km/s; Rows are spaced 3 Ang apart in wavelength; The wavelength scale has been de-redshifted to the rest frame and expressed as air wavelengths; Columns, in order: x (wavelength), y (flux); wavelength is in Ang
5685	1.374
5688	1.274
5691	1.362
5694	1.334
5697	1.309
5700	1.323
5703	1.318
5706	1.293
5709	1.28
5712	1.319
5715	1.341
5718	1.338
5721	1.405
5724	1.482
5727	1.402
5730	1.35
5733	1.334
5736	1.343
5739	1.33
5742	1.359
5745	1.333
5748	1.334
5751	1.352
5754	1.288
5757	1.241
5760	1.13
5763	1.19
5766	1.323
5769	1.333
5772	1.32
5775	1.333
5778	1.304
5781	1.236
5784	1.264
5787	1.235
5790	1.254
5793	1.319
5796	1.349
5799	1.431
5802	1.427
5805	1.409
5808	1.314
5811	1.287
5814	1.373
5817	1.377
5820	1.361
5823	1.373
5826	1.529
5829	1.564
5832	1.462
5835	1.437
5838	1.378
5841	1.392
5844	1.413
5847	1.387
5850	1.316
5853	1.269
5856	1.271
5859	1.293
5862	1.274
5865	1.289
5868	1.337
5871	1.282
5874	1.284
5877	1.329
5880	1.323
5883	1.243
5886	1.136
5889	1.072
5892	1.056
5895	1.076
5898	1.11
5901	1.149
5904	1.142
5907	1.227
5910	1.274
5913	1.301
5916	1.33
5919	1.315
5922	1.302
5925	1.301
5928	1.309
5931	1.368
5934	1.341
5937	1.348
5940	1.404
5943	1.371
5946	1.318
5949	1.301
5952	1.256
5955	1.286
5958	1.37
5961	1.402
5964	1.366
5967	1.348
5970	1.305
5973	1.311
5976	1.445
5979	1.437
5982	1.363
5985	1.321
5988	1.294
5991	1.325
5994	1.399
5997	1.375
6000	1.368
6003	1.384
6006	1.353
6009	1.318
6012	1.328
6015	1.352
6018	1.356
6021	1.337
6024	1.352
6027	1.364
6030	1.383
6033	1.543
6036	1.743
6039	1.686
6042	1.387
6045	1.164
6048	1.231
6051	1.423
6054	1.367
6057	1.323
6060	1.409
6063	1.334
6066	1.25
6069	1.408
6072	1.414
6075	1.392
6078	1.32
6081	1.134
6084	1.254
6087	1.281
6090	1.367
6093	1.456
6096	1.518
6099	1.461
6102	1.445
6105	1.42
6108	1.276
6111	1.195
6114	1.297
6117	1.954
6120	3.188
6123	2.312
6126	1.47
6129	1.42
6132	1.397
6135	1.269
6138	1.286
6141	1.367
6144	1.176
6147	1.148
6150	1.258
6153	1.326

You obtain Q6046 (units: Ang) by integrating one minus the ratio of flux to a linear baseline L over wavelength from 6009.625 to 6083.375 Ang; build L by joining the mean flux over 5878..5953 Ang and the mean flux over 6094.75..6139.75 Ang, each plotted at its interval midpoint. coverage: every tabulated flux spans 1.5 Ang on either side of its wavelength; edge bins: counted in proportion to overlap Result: 5.0 Ang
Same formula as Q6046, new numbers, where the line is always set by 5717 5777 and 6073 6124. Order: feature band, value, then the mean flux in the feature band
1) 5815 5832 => -0.9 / 1.44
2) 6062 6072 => 1.2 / 1.34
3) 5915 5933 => 1.4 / 1.32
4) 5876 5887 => 1.1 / 1.26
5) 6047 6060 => 1.4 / 1.35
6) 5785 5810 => 0.3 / 1.34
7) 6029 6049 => 0.6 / 1.46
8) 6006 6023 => 1.7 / 1.34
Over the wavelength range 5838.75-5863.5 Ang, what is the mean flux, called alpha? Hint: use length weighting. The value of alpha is 1.33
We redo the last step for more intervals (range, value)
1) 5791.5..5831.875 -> 1.4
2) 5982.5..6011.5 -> 1.35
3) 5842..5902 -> 1.25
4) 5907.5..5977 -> 1.33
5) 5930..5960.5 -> 1.34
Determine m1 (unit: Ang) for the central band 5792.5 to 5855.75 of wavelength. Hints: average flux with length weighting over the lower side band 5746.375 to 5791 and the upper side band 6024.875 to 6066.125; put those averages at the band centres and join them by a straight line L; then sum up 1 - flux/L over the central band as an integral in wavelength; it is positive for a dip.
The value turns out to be -4.2 Ang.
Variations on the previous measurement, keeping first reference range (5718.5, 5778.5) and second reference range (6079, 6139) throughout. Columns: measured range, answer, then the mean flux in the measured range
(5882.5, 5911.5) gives 5.4 Ang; 1.15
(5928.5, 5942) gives 0.6 Ang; 1.36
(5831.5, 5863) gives 0.6 Ang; 1.35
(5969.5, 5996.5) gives 1.7 Ang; 1.36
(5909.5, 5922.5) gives 1.0 Ang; 1.31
